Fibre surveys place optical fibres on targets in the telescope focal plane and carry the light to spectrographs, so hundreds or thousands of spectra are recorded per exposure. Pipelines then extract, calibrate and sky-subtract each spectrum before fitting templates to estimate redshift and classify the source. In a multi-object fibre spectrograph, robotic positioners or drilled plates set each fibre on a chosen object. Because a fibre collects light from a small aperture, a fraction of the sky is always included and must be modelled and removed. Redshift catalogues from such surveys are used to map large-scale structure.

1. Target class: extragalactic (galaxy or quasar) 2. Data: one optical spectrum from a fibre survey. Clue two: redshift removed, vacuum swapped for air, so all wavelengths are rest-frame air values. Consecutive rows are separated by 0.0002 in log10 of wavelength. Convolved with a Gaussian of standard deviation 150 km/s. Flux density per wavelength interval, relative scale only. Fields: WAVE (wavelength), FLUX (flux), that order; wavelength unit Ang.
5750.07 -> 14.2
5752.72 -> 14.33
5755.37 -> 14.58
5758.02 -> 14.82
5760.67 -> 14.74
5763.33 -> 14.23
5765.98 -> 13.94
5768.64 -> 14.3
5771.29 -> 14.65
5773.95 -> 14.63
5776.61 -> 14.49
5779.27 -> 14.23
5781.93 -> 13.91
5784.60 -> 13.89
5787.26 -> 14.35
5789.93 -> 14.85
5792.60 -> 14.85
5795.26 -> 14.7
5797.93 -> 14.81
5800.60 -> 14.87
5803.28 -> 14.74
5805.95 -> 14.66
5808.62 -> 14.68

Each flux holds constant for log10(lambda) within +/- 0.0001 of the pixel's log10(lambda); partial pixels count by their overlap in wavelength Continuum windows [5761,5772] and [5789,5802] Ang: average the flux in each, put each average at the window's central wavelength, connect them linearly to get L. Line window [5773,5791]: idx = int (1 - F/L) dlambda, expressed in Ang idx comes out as 0.3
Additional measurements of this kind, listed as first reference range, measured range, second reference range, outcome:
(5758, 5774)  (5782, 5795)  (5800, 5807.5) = 0.15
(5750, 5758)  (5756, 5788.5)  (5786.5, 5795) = 0.52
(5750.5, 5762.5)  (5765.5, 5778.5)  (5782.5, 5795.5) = 0.09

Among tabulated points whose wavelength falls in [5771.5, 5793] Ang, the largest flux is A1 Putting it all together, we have 14.85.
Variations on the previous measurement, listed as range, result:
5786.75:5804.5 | 14.87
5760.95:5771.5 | 14.65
